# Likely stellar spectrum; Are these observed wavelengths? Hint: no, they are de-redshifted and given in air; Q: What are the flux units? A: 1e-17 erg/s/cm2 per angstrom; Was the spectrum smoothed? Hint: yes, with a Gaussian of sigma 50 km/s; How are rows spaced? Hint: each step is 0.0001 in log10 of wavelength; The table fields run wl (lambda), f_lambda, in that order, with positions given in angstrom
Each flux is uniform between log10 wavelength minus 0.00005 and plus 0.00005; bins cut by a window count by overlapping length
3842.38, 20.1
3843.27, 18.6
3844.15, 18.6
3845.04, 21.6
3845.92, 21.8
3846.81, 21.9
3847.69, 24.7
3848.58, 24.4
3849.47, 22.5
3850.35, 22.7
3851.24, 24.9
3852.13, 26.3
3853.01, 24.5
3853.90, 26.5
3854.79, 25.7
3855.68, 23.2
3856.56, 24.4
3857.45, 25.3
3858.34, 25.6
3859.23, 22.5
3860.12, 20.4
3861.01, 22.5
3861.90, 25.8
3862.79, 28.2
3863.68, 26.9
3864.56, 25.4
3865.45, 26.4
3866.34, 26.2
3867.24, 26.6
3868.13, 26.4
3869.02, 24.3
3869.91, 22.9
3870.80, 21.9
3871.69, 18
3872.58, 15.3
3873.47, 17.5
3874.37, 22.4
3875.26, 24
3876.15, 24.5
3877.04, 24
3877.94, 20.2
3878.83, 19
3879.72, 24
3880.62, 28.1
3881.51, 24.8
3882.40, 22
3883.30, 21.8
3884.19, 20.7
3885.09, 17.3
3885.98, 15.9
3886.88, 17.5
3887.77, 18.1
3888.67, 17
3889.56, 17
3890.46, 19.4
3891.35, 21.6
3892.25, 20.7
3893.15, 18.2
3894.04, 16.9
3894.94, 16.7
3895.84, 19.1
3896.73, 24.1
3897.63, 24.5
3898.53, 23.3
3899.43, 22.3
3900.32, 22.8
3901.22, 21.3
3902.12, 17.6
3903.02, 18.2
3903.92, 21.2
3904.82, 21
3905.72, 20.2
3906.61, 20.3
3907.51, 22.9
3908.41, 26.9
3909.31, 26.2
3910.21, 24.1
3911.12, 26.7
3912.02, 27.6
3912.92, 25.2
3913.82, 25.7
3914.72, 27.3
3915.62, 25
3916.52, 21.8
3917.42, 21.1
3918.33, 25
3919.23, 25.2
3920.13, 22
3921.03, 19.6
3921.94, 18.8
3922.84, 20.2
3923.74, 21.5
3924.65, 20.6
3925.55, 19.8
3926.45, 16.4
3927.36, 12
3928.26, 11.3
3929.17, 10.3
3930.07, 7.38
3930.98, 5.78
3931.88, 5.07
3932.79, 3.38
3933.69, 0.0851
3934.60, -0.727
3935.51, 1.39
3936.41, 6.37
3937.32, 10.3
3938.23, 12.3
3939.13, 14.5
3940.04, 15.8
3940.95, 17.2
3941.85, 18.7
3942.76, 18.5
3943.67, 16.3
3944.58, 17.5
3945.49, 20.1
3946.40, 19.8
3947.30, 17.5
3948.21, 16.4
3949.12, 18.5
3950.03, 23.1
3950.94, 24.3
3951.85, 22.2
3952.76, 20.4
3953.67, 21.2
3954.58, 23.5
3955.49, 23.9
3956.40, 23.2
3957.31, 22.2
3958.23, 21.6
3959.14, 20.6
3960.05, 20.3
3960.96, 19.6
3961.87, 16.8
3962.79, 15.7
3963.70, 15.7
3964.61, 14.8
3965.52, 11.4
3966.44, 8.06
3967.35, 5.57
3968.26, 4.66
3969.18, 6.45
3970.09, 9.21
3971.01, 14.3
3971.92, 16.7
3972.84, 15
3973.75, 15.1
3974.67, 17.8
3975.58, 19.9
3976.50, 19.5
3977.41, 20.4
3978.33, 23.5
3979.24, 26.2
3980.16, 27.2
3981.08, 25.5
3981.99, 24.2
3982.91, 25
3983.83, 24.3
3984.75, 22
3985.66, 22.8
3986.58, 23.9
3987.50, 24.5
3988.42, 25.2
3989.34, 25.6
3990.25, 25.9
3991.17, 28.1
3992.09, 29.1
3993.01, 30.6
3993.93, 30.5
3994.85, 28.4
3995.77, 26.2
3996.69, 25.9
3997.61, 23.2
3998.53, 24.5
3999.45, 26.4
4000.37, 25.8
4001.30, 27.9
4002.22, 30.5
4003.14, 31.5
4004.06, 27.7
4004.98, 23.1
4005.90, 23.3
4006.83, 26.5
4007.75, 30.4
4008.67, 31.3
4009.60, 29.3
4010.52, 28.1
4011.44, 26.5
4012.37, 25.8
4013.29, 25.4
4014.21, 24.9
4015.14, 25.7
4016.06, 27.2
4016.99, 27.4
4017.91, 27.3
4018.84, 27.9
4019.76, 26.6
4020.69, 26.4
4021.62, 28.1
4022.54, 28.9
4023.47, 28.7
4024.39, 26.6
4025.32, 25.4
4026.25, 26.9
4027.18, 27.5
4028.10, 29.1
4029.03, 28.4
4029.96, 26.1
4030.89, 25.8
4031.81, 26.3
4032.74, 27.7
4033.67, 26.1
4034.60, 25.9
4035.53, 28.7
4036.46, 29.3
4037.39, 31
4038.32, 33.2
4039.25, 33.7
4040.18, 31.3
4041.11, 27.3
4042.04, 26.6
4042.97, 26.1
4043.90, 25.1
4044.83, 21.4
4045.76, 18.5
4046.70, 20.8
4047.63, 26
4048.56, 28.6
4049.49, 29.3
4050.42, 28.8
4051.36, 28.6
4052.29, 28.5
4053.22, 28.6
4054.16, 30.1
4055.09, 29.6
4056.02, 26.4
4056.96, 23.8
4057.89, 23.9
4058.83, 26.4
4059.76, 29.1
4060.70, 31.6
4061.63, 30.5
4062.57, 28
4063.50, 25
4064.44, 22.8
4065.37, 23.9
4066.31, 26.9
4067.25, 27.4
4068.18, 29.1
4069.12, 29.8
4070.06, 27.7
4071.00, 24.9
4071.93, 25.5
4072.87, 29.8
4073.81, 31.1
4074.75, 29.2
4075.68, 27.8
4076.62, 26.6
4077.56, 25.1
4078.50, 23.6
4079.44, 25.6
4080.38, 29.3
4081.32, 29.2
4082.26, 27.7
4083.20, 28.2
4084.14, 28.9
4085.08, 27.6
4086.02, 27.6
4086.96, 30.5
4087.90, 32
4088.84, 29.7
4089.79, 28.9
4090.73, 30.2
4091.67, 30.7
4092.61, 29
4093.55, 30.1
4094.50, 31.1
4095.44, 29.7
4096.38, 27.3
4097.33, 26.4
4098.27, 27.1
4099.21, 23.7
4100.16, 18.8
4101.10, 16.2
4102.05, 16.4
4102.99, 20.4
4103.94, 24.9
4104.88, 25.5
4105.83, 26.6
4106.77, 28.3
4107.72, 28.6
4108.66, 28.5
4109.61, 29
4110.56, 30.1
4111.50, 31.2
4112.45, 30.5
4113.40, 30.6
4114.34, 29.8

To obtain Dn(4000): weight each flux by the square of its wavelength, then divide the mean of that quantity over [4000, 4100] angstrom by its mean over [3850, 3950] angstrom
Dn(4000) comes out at 1.49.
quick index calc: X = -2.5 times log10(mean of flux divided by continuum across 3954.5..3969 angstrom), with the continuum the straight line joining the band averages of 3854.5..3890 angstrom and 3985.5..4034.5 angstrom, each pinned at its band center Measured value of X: 0.48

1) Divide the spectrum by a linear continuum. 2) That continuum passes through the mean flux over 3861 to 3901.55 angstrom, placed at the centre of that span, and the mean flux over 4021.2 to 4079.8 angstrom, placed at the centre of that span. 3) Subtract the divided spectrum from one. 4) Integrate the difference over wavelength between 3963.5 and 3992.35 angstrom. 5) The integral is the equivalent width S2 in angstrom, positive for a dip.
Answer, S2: 6.6 angstrom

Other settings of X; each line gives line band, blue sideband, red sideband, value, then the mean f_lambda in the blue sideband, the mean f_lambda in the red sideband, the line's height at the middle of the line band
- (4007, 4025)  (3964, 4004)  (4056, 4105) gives -0.17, 21.8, 27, 23.5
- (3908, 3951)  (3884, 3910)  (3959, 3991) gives 0.15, 20.3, 18.7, 19.7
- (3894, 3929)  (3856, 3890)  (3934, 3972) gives -0.12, 22.4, 15.8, 19.2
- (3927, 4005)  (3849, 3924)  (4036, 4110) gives 0.30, 22.5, 27.2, 24.5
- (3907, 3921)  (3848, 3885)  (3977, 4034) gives 0.00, 23.6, 26.6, 24.6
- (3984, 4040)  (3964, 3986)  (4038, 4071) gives -0.24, 17.5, 27.2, 22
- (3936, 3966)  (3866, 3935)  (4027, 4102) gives 0.22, 19.9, 27.4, 22.2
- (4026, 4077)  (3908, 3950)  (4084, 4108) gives -0.14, 17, 26.7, 24.1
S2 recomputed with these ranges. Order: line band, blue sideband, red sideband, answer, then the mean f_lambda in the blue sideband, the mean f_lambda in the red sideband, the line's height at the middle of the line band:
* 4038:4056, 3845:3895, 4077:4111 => -0.95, 22.4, 27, 26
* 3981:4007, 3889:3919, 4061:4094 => -0.96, 22.2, 28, 25.2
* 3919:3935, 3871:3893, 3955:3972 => 4.17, 20.4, 15.3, 17.6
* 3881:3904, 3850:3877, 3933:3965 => 1.56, 23.9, 16.8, 21.5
